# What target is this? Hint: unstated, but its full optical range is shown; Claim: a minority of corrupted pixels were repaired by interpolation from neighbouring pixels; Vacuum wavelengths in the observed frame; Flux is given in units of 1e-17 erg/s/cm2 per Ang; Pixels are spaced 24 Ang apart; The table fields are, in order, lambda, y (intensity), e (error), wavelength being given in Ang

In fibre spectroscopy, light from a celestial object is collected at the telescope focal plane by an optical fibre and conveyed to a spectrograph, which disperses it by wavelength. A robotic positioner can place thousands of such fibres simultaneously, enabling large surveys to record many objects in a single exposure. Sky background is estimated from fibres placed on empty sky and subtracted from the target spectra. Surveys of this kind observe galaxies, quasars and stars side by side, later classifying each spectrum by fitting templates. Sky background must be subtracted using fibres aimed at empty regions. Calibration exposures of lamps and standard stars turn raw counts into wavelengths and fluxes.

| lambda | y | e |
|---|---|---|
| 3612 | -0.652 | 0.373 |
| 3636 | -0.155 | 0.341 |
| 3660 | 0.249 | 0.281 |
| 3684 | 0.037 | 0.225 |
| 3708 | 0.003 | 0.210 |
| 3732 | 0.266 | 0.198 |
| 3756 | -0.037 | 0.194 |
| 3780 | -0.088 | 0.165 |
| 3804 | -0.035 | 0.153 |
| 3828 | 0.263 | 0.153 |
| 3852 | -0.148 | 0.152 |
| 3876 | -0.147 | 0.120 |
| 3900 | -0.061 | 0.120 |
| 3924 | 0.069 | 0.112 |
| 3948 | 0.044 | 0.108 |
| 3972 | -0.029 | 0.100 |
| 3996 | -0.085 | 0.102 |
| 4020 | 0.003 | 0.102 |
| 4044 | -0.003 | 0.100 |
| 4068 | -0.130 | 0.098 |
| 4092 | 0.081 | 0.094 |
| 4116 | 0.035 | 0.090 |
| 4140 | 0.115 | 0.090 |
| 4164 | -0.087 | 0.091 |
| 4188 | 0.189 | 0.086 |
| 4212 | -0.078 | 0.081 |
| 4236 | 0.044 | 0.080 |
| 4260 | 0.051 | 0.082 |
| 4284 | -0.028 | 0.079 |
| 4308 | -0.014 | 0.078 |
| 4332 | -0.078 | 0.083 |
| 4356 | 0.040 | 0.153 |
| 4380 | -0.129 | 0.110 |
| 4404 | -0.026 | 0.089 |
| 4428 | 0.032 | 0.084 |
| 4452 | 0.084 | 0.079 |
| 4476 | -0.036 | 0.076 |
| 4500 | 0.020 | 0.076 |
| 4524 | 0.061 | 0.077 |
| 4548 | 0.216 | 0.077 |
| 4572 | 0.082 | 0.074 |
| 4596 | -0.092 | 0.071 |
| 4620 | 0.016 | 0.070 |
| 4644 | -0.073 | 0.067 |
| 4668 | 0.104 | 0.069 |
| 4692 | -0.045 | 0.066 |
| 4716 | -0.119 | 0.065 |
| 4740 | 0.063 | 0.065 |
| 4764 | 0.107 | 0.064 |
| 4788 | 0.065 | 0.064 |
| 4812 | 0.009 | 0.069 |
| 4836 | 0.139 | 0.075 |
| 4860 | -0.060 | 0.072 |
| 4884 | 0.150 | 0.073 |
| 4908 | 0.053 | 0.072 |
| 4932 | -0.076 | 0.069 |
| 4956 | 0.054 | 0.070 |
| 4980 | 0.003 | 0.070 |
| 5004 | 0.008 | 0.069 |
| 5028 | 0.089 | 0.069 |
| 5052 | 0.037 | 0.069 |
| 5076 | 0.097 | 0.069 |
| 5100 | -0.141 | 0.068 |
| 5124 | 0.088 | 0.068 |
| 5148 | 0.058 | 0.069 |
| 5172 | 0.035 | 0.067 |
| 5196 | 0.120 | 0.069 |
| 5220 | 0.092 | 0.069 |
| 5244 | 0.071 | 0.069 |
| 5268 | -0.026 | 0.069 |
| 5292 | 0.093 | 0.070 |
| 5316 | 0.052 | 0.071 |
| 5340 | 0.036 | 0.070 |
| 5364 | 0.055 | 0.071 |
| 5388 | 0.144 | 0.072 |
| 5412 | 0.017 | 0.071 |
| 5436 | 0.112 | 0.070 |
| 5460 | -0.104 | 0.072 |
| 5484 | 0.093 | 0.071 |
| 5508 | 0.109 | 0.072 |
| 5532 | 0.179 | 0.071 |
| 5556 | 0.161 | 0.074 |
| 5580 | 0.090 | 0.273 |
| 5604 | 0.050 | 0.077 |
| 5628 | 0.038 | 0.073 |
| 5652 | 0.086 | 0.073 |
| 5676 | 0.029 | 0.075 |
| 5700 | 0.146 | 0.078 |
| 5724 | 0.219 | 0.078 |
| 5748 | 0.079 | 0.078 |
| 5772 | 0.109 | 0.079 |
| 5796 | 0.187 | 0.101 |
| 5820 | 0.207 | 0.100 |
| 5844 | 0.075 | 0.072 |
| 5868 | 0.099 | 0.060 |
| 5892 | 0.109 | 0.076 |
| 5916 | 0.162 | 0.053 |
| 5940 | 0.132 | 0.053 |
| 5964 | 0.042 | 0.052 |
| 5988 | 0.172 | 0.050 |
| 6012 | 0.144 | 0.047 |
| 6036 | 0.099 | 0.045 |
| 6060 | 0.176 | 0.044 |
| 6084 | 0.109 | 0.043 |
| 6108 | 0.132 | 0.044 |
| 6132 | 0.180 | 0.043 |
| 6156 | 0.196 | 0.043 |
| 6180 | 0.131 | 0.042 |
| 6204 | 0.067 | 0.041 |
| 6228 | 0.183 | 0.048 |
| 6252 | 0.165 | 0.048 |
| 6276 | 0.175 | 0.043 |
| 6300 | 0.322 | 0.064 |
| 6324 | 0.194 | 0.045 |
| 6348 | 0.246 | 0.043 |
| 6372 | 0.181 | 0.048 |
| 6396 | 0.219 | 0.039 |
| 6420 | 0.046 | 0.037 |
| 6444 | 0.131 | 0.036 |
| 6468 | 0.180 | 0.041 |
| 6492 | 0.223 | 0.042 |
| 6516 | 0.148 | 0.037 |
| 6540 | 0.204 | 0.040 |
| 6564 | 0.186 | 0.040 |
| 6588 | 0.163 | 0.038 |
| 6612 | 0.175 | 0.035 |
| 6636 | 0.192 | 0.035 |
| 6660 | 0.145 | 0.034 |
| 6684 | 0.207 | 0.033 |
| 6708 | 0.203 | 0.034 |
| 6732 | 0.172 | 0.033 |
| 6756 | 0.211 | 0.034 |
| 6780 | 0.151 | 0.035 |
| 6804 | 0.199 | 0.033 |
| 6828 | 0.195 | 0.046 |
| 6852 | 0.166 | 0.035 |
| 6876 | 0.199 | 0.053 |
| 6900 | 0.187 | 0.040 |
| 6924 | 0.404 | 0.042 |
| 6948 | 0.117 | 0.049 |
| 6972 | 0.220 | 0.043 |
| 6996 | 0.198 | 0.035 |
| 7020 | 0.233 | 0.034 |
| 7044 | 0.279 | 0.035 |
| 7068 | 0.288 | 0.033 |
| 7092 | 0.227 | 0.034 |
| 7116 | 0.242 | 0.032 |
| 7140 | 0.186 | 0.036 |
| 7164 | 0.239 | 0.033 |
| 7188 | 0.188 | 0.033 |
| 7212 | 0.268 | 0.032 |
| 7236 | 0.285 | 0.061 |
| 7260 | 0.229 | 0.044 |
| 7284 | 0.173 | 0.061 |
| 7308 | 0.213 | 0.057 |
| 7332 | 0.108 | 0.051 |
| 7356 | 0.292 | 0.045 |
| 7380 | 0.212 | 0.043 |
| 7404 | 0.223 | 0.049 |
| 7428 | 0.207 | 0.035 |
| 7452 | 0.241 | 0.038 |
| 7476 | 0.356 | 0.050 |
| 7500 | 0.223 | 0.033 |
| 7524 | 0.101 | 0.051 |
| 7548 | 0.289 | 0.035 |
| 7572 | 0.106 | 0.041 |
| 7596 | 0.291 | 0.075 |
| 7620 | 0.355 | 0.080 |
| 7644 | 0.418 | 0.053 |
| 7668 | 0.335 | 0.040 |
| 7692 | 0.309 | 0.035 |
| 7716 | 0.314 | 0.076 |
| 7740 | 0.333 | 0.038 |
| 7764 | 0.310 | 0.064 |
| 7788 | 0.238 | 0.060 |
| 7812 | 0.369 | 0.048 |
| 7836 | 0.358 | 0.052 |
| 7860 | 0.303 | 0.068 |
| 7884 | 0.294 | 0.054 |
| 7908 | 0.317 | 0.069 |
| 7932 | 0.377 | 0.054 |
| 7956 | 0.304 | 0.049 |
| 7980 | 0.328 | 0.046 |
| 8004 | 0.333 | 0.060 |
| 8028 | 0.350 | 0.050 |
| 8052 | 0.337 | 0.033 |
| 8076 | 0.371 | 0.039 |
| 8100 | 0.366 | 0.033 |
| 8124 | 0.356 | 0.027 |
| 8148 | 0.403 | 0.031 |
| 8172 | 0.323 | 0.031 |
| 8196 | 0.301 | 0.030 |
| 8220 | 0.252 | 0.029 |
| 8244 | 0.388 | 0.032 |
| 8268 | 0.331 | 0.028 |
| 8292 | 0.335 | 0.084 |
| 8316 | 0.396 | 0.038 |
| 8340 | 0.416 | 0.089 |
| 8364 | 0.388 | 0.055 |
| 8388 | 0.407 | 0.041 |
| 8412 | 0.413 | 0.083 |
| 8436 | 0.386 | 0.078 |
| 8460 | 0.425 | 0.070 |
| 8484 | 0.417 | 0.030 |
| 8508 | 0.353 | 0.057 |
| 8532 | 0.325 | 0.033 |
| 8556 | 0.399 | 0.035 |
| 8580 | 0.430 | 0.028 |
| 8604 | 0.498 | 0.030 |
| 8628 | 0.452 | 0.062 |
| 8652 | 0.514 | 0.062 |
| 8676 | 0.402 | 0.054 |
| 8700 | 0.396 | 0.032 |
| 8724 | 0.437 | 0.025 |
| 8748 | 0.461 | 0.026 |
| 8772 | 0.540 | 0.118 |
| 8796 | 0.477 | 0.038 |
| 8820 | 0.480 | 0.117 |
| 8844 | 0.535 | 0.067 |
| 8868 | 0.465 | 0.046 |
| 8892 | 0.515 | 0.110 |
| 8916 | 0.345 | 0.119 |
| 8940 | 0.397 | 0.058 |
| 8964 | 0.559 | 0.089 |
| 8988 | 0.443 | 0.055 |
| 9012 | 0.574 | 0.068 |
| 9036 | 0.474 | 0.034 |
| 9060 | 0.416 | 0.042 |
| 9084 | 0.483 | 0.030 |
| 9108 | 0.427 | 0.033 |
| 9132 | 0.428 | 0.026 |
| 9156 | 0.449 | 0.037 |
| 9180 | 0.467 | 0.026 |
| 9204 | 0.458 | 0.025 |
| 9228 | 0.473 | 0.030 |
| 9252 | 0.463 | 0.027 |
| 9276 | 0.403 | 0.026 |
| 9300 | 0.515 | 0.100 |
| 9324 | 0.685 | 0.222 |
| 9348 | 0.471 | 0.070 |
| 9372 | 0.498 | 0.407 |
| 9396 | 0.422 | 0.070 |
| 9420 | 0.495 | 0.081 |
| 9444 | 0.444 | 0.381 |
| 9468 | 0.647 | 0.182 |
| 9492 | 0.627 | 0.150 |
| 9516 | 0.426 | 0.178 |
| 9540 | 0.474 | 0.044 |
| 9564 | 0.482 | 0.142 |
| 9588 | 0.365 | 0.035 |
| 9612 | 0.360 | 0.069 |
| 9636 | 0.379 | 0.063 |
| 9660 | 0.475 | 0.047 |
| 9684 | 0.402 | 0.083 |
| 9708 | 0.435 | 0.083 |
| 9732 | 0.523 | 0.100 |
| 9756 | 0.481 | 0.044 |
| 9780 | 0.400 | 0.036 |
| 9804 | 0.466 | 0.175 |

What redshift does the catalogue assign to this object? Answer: 0.91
